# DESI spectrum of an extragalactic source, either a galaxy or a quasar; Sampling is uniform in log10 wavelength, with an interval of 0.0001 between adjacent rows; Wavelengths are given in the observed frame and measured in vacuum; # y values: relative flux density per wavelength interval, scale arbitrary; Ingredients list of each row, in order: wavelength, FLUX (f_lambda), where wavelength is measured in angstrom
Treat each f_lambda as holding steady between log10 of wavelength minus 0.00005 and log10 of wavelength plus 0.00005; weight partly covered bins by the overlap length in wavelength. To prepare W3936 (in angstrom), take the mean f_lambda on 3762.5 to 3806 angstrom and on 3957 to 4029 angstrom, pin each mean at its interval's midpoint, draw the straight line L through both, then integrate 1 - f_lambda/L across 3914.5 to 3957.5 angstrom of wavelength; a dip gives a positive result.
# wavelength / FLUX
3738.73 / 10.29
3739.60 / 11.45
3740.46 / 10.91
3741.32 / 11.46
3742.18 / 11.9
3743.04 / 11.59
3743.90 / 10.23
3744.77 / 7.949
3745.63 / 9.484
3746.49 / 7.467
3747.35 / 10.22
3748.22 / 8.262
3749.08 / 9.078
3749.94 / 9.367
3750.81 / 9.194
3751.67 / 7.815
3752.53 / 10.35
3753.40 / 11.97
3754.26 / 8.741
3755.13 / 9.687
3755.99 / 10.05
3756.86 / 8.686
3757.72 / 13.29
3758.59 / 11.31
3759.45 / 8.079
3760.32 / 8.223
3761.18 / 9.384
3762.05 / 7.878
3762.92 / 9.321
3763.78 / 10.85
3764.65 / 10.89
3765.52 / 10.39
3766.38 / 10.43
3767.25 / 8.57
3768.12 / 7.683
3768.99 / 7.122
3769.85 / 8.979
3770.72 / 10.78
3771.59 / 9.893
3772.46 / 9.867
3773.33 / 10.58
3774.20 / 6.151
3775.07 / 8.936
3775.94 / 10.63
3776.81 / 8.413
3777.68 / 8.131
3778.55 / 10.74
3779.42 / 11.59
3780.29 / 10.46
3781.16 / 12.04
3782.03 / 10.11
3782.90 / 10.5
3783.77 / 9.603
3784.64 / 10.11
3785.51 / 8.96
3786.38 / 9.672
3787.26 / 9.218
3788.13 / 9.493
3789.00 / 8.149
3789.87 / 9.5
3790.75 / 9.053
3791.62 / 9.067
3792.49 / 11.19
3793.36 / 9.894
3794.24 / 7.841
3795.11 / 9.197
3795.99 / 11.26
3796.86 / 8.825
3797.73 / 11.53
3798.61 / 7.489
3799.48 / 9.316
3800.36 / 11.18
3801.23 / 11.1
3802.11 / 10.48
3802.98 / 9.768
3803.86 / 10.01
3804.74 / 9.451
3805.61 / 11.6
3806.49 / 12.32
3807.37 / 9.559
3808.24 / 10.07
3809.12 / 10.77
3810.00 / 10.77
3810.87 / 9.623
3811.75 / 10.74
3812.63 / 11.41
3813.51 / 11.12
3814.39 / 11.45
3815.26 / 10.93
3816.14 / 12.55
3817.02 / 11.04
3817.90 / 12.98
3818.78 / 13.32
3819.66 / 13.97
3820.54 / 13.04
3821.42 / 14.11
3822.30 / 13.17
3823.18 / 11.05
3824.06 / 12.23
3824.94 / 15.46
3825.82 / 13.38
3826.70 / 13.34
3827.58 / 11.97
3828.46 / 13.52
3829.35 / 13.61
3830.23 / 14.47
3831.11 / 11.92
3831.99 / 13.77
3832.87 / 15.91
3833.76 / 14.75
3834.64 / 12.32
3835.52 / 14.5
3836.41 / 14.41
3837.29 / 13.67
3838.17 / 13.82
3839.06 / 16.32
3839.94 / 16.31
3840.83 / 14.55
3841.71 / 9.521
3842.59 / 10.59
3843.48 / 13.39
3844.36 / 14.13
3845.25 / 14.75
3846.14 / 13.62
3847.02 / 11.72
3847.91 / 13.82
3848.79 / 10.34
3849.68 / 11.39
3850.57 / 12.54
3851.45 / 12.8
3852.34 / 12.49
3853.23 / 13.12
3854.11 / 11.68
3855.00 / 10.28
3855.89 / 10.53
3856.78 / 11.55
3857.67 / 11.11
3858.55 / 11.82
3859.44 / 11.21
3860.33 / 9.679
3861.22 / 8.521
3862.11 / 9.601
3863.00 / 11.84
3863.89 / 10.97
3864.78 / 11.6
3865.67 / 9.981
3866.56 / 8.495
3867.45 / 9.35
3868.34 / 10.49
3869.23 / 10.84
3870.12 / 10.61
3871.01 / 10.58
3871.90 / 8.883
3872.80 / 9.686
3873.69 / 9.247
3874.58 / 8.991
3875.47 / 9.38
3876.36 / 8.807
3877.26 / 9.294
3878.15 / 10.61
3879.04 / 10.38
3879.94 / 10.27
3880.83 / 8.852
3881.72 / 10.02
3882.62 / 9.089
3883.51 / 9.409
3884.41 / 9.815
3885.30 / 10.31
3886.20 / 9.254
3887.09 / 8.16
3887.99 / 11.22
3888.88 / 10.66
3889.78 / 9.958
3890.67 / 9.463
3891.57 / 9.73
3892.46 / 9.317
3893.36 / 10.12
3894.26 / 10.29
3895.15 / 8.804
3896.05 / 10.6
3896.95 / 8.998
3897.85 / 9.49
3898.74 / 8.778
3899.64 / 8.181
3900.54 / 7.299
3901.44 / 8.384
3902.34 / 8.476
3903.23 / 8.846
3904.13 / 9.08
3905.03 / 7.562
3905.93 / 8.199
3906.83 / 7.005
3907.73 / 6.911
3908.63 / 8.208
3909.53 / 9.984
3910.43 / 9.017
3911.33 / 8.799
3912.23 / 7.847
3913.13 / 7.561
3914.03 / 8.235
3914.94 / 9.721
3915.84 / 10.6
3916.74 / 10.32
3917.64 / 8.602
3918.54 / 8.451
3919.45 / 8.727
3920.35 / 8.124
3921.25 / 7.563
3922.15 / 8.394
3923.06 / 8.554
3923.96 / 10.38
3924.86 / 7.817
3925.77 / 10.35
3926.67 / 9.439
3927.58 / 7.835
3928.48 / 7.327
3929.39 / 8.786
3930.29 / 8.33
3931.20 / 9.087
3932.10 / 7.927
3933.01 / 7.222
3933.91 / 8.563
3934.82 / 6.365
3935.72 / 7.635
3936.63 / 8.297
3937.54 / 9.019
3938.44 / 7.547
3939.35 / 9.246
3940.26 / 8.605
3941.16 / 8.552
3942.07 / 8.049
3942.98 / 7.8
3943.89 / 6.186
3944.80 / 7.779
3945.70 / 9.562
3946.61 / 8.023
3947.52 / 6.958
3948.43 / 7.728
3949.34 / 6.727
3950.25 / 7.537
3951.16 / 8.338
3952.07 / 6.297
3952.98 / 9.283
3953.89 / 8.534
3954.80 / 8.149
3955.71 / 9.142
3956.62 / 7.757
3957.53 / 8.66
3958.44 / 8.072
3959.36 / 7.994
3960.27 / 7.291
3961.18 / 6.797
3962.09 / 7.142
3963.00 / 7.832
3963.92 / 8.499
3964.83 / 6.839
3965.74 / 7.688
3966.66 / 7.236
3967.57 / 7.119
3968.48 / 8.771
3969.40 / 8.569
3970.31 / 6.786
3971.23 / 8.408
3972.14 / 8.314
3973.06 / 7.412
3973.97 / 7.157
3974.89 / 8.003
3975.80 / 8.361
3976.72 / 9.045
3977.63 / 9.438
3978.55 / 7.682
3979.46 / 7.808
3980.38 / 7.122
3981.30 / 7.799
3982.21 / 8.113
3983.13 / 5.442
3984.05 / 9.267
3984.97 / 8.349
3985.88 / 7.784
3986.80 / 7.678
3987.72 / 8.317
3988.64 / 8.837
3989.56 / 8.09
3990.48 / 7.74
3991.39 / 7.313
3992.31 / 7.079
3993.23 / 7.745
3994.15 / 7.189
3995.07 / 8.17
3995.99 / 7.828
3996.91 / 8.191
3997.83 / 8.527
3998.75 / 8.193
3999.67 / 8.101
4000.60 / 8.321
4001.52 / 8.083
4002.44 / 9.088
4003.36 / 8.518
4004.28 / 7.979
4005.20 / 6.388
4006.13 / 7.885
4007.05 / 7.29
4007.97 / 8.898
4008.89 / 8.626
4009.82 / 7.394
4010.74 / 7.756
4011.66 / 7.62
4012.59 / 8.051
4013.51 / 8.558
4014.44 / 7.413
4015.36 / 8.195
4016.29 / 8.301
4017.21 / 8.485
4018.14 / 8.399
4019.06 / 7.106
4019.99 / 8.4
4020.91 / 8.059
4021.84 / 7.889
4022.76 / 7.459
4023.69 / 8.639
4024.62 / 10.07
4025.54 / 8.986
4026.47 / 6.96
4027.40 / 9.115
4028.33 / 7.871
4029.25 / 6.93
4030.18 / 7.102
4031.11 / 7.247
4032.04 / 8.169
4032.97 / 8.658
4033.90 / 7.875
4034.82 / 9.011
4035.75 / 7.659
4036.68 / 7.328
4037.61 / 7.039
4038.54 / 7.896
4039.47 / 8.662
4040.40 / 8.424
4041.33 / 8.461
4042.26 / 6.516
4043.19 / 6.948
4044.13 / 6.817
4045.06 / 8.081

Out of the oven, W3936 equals 0.6 angstrom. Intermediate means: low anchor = 9.72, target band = 8.33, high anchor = 7.97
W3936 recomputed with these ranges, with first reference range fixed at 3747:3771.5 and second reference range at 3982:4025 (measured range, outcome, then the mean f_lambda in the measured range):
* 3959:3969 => 0.8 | 7.57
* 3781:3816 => -3.2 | 10.1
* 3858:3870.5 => -2.1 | 10.4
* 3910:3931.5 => -0.5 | 8.74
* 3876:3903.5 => -2.3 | 9.45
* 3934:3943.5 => 0.3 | 8.11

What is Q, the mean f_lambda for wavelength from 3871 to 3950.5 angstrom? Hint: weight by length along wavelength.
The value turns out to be 8.77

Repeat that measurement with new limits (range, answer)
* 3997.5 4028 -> 8.14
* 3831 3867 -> 12.3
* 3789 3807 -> 9.96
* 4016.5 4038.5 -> 8.02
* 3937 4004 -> 7.95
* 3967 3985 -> 7.93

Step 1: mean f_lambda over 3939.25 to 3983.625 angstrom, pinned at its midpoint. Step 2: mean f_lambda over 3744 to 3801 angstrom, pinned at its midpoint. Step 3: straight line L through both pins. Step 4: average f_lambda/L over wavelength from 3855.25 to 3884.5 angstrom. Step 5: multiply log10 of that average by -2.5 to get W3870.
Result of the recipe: -0.16 mag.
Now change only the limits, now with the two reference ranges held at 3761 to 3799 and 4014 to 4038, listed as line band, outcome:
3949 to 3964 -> 0.08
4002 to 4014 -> 0.02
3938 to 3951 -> 0.09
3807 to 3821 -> -0.22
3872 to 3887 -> -0.07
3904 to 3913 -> 0.07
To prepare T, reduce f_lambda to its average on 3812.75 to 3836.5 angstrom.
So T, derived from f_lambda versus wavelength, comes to 13.1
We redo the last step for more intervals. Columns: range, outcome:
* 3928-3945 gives 8.02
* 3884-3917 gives 9.05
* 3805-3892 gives 11.5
